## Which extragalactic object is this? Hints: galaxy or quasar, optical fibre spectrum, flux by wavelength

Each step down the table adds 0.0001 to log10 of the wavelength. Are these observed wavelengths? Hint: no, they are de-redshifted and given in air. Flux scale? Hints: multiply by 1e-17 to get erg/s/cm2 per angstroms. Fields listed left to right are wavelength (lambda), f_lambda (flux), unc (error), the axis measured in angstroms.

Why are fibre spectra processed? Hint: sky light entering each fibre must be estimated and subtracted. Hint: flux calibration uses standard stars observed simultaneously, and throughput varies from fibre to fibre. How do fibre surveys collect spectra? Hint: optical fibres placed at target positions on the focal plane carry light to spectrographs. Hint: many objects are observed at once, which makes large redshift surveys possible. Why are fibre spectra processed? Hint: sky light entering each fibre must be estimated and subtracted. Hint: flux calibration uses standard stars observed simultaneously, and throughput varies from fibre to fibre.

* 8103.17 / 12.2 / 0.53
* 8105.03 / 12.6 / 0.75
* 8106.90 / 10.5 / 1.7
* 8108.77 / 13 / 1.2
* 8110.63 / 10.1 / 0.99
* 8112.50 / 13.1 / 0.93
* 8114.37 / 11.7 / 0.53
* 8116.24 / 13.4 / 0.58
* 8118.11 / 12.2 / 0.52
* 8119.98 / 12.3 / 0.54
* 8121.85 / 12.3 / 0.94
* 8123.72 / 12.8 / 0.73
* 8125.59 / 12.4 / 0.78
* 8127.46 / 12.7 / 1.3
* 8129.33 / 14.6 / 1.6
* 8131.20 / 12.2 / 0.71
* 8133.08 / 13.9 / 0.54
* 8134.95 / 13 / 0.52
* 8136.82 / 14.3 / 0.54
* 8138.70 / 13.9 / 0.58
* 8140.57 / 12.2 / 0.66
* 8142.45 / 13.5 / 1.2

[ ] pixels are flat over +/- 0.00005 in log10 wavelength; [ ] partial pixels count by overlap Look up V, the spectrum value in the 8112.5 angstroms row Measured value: 13.1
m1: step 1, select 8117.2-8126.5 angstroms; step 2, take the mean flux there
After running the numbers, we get 12.4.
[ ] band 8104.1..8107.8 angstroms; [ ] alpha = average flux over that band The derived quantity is 11.6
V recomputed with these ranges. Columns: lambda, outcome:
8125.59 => 12.4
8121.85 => 12.3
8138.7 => 13.9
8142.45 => 13.5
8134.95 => 13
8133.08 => 13.9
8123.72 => 12.8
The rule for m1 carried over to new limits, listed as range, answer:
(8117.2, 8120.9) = 12.2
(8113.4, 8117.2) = 12.5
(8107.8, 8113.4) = 12.1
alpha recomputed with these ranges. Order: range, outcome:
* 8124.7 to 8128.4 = 12.6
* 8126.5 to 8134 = 13.3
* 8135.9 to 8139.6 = 14.1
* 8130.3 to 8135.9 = 13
